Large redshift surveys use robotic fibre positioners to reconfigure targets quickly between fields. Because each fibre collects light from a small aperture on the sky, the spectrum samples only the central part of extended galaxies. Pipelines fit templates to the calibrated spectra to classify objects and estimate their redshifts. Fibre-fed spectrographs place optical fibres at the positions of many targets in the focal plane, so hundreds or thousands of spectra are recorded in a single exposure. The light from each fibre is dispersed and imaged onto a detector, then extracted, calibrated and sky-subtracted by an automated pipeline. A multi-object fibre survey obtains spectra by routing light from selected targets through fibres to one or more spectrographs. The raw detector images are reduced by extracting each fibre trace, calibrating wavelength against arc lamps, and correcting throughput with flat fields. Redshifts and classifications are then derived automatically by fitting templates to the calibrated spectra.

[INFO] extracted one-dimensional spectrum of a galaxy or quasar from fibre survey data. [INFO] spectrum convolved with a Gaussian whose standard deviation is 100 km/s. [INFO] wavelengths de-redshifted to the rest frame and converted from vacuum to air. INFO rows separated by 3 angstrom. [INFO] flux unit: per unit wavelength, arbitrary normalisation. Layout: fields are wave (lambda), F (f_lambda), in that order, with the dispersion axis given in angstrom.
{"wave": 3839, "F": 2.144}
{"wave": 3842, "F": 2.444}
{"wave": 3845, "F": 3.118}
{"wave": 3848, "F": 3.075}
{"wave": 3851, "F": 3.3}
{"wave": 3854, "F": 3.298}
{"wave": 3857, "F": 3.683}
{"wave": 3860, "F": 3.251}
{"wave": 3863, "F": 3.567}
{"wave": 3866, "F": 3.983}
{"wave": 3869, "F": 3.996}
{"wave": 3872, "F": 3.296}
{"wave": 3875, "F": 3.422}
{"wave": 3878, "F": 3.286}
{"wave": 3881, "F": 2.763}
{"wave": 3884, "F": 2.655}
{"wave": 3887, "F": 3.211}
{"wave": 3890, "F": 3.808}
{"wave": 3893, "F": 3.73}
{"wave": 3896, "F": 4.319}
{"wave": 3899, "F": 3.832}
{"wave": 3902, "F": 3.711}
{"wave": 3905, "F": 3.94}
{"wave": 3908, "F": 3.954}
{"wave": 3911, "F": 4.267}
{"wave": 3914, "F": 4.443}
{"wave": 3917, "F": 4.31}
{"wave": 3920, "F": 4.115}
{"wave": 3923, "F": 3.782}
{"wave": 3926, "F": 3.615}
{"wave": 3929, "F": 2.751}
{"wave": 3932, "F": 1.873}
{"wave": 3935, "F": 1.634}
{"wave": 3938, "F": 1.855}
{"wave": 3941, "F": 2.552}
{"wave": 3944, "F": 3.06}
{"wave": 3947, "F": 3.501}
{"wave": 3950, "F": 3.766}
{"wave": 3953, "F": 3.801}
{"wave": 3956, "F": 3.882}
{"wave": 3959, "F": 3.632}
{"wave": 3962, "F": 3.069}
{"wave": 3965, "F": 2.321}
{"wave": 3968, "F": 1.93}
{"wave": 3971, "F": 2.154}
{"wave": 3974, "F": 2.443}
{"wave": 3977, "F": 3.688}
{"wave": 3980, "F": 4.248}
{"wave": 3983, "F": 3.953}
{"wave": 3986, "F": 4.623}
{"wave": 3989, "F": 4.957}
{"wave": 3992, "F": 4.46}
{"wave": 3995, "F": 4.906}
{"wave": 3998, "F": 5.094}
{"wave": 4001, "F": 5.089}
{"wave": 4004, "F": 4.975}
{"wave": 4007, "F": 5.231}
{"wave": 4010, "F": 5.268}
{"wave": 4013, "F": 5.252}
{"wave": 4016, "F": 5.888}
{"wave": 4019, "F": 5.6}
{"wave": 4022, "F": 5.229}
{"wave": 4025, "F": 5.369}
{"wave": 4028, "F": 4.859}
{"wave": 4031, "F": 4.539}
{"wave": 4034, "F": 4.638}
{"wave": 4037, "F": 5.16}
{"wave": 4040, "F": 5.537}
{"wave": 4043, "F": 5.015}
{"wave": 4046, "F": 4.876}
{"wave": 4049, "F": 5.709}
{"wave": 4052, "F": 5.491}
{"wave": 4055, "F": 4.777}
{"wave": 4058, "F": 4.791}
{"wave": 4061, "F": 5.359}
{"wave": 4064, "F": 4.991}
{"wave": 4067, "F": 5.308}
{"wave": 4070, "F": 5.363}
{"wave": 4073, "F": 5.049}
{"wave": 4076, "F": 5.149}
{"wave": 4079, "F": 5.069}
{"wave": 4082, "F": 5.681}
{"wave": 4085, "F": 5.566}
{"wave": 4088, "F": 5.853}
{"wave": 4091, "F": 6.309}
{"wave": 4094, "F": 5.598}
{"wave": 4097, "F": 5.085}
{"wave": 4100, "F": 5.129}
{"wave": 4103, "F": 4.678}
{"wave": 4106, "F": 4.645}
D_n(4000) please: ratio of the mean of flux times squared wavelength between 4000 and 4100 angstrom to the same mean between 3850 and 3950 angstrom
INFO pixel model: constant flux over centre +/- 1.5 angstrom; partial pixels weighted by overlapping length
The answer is 1.66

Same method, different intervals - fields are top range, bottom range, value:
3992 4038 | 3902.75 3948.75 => 1.61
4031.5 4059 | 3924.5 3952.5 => 1.94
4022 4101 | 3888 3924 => 1.41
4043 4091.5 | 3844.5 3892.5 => 1.74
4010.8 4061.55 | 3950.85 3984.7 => 1.67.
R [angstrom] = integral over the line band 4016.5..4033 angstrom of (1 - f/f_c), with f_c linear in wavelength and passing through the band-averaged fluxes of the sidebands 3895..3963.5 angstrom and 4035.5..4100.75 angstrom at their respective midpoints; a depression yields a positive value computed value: -1.5 angstrom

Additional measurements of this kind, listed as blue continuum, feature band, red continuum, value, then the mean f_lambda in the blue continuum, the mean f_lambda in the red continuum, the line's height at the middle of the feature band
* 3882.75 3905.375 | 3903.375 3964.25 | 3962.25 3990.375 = 2.2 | 3.65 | 3.35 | 3.5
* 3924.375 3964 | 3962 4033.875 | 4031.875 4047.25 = -3.8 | 2.99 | 5.03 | 4.14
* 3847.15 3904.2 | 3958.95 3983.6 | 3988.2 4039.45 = 8.7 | 3.49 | 5.1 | 4.6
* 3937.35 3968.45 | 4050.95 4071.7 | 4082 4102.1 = -0.5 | 3.1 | 5.57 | 5.02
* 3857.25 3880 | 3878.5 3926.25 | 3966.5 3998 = -2.1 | 3.53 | 3.8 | 3.61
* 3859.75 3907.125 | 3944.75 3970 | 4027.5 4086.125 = 6.1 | 3.56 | 5.15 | 4.24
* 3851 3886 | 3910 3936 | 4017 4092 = 3.1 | 3.38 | 5.25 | 3.92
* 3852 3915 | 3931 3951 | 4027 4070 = 7.5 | 3.63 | 5.09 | 4.14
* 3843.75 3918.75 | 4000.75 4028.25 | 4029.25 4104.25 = -3.1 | 3.61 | 5.23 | 4.77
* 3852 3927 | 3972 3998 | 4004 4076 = 2.6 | 3.69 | 5.18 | 4.64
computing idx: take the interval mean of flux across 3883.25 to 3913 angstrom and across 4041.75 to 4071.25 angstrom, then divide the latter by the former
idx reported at 1.4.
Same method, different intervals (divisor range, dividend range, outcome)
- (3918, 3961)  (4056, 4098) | 1.71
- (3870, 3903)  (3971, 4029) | 1.37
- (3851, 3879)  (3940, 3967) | 0.93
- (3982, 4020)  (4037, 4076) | 1.03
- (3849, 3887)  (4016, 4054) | 1.54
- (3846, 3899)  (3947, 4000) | 1.07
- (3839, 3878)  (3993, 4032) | 1.56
